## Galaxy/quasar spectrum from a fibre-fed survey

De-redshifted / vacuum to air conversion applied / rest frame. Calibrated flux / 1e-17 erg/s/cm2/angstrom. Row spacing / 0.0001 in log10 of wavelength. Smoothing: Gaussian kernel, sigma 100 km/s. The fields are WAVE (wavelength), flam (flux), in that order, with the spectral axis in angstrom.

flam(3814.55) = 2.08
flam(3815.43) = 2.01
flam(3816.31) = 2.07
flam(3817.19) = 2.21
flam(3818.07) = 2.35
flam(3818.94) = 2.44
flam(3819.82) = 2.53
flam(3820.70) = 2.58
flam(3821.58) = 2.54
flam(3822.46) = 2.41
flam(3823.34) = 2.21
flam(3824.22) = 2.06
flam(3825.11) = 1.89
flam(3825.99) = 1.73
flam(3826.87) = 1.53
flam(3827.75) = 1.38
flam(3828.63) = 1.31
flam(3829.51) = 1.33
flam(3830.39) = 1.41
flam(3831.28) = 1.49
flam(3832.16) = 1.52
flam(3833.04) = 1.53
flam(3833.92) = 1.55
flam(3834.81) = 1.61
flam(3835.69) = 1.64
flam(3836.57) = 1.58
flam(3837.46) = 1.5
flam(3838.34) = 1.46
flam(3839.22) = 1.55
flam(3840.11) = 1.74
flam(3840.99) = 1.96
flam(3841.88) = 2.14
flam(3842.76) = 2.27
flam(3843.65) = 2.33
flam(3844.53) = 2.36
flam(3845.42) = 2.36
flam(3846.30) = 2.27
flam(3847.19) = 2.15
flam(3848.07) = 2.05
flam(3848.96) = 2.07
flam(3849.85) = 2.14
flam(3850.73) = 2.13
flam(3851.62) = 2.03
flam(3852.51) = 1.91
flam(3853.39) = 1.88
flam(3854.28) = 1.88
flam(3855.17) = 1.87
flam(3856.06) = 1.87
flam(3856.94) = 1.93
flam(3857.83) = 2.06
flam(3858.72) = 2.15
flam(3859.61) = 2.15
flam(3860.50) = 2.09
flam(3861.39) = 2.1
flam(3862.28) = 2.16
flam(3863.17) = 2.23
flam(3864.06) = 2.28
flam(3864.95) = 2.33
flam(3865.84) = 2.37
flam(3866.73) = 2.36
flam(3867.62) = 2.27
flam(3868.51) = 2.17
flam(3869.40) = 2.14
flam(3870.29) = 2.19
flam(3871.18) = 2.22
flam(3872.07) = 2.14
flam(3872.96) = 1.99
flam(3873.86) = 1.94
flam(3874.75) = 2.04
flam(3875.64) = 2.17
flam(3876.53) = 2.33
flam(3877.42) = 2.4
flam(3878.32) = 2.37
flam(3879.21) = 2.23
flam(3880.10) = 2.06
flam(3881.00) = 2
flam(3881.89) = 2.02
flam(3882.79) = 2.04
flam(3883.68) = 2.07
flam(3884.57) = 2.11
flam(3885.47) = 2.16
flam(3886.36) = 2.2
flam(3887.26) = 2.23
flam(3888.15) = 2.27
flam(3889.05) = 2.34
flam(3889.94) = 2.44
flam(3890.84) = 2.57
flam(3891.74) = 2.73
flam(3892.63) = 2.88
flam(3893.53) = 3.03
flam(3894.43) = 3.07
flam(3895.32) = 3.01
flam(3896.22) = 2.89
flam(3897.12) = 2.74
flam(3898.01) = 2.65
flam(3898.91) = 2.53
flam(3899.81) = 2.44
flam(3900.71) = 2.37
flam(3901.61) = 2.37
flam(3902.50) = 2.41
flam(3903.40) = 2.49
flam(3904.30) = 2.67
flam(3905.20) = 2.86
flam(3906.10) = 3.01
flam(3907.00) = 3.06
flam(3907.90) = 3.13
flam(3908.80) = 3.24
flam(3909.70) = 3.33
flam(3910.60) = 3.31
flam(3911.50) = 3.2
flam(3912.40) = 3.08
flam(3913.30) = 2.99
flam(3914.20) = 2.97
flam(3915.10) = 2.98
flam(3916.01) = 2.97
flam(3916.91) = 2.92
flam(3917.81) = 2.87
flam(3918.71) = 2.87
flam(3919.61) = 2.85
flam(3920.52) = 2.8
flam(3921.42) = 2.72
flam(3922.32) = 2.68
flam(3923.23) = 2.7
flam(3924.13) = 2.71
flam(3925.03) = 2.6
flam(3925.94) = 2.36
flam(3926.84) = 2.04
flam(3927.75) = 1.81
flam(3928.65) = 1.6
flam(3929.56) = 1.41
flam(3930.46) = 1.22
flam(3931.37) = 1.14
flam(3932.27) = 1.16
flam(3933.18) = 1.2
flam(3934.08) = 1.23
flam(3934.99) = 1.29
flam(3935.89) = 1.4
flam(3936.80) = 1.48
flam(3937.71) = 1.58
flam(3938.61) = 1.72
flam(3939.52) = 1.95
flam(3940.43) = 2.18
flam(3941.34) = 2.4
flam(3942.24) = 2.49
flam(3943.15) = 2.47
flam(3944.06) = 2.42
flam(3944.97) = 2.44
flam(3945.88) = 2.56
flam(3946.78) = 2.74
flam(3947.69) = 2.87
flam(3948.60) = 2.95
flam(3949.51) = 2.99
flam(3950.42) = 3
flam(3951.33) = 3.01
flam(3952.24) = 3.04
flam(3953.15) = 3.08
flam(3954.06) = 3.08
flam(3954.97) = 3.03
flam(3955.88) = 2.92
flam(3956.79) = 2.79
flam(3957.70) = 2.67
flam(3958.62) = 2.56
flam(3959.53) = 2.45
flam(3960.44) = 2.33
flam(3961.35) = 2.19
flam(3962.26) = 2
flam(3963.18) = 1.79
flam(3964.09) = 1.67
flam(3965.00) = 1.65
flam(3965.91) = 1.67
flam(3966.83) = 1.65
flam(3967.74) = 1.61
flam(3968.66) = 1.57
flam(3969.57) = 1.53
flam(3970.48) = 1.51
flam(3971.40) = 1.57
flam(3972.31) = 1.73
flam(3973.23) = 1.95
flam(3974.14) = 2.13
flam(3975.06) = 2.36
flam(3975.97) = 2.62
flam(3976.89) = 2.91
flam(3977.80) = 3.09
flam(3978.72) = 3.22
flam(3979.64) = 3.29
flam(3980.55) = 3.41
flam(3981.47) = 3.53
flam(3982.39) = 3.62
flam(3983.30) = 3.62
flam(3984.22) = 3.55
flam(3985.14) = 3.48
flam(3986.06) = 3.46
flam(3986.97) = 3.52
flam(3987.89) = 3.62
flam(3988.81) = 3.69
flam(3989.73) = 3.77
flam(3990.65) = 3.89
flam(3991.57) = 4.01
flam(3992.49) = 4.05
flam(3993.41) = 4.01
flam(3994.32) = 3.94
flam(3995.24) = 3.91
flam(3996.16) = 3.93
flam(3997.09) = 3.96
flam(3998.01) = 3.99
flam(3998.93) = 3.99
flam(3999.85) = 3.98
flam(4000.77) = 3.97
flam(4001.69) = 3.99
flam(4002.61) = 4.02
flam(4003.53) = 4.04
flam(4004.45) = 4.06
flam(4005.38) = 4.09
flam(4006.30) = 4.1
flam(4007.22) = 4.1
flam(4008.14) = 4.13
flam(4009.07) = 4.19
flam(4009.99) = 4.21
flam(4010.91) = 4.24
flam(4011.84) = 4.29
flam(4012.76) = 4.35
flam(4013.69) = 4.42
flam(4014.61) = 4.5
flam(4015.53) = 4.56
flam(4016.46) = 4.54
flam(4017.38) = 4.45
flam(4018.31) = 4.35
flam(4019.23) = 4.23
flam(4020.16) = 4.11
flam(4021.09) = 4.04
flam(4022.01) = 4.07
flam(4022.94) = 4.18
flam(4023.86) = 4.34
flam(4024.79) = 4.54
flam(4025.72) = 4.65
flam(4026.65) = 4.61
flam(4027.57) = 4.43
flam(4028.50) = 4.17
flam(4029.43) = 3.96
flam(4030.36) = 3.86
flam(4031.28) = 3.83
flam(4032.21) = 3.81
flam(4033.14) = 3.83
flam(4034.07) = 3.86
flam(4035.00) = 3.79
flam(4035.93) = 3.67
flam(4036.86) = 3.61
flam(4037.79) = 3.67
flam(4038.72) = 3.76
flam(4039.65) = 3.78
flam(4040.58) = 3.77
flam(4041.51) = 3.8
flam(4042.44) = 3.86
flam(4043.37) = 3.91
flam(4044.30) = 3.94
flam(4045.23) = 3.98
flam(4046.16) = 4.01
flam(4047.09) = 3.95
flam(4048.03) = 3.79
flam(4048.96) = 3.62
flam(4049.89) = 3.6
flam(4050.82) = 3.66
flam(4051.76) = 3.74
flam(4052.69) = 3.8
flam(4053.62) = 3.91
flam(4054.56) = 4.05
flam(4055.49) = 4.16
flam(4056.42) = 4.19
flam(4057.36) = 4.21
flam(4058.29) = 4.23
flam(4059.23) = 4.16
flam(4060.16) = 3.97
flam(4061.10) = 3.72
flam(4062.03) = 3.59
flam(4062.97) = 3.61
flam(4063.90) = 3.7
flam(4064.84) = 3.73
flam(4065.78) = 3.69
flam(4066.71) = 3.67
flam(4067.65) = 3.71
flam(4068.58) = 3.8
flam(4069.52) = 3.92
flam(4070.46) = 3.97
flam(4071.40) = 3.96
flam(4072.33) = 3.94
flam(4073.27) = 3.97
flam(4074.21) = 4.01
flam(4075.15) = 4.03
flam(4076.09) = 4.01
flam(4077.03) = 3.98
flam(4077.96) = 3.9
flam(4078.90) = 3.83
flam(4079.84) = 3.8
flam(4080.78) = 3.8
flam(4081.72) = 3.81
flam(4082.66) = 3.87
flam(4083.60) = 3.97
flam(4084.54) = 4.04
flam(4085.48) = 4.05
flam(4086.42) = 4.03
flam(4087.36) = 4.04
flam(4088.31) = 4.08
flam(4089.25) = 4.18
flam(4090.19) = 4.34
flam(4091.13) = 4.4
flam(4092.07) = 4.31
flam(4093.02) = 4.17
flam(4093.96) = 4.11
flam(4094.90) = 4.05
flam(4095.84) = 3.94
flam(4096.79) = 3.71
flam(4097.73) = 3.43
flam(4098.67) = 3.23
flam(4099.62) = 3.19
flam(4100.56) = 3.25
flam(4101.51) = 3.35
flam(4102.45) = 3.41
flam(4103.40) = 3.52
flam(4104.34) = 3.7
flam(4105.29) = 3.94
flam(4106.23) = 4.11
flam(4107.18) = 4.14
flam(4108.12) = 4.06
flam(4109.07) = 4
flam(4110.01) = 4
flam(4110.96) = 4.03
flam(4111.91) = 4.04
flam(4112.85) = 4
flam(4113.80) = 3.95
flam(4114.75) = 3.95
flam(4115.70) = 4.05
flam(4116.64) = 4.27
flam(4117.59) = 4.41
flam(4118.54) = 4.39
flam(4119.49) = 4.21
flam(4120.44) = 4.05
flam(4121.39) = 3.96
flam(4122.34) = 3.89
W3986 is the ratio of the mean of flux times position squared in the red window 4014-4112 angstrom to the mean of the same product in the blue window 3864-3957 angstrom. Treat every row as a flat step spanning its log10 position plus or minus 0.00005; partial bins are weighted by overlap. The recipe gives 1.7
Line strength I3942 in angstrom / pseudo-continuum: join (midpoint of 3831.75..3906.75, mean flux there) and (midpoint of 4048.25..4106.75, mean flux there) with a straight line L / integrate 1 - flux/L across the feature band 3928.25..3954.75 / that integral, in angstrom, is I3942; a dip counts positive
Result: 6.1 angstrom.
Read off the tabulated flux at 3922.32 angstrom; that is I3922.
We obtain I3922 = 2.68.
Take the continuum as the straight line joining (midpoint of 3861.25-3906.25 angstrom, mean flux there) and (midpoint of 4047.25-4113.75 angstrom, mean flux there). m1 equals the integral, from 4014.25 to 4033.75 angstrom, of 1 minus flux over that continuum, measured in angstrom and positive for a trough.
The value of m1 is -4.5 angstrom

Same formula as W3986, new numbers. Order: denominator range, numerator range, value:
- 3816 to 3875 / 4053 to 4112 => 2.19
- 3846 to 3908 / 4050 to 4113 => 1.87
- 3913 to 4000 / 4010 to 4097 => 1.59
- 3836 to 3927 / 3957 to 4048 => 1.57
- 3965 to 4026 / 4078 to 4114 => 1.15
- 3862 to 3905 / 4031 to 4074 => 1.77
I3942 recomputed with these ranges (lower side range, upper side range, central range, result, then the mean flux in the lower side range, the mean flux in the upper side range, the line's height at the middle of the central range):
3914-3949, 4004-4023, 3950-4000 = 6.09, 2.22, 4.25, 3.29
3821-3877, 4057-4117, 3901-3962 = 3.23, 1.98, 3.9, 2.64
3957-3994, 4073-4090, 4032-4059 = -2.38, 2.73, 3.97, 3.55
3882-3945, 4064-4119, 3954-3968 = 2.85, 2.42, 3.92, 2.82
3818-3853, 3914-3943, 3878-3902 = -4.62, 1.92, 2.13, 2.04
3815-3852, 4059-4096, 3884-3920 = -3.56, 1.94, 3.95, 2.5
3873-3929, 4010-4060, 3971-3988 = 2.35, 2.58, 4.05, 3.44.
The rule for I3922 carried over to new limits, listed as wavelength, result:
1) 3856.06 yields 1.87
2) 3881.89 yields 2.02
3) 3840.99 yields 1.96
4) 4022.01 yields 4.07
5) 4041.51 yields 3.8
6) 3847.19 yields 2.15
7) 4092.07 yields 4.31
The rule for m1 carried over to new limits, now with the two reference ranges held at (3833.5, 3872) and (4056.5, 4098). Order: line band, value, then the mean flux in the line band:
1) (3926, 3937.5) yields 5.33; 1.45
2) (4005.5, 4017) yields -3.10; 4.3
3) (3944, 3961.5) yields 0.68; 2.77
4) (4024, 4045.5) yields -2.31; 3.97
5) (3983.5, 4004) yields -3.88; 3.85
